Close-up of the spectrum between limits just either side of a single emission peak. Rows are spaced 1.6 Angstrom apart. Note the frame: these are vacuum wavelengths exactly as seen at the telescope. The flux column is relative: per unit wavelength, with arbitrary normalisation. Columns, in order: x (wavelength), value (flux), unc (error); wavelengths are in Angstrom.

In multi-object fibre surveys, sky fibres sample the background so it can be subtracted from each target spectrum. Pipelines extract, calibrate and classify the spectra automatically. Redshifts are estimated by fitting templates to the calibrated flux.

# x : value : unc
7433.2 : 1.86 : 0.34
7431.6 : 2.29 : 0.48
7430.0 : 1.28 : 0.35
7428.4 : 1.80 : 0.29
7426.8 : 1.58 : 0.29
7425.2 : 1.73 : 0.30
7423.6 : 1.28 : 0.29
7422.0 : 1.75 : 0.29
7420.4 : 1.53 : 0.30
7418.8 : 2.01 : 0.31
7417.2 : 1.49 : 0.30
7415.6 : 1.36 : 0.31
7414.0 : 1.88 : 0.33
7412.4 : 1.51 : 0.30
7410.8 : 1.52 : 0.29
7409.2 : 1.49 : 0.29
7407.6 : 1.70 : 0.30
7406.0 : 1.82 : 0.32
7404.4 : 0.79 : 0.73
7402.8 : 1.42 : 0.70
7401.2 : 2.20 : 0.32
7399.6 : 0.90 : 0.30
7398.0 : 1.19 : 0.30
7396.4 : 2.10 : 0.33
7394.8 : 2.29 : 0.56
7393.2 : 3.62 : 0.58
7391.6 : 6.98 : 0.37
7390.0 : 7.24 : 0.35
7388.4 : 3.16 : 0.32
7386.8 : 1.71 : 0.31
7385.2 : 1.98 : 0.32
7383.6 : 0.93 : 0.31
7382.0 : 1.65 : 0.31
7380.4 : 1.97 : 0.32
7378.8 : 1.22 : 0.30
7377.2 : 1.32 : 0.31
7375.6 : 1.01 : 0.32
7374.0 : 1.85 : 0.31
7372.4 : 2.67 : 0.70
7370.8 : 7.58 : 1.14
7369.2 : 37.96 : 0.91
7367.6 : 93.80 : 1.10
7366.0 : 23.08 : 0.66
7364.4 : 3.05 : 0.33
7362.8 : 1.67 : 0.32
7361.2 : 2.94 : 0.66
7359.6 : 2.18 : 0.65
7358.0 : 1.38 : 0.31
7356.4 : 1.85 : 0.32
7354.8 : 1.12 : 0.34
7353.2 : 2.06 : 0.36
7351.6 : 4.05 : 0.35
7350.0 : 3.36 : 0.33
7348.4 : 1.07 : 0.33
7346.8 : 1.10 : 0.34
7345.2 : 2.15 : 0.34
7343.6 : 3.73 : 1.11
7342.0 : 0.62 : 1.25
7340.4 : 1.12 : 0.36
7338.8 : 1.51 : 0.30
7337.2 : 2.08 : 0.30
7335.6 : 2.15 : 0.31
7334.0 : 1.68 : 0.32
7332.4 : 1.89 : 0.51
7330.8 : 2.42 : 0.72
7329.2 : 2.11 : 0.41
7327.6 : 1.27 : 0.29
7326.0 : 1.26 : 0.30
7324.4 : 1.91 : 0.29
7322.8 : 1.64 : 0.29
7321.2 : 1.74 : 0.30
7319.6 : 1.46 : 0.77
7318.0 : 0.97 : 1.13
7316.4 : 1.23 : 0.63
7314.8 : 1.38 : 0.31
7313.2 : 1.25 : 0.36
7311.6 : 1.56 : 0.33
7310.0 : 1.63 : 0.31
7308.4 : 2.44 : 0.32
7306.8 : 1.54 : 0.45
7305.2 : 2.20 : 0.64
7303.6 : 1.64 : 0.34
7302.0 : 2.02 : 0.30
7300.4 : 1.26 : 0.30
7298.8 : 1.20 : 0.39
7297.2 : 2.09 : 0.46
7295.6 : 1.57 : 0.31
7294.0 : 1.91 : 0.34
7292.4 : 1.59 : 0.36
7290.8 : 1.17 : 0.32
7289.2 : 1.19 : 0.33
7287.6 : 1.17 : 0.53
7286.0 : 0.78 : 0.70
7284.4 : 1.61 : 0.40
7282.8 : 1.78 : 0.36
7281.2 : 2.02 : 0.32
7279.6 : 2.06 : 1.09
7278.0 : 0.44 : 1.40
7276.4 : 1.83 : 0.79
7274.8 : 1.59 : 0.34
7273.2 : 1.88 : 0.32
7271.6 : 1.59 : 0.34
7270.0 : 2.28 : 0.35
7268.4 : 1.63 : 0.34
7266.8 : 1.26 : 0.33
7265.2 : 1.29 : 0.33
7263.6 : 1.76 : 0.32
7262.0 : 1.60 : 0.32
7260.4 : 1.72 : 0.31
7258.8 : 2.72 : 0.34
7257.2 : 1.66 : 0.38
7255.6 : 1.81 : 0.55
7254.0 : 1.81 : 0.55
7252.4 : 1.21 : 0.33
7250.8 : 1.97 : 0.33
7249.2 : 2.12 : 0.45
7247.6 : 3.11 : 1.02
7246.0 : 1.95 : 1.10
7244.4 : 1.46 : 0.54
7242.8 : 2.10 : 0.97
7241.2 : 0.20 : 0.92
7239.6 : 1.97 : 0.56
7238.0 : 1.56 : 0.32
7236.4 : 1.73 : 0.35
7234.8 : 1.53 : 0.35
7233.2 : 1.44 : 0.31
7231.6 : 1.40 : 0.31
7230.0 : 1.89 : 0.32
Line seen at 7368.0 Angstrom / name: Halpha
